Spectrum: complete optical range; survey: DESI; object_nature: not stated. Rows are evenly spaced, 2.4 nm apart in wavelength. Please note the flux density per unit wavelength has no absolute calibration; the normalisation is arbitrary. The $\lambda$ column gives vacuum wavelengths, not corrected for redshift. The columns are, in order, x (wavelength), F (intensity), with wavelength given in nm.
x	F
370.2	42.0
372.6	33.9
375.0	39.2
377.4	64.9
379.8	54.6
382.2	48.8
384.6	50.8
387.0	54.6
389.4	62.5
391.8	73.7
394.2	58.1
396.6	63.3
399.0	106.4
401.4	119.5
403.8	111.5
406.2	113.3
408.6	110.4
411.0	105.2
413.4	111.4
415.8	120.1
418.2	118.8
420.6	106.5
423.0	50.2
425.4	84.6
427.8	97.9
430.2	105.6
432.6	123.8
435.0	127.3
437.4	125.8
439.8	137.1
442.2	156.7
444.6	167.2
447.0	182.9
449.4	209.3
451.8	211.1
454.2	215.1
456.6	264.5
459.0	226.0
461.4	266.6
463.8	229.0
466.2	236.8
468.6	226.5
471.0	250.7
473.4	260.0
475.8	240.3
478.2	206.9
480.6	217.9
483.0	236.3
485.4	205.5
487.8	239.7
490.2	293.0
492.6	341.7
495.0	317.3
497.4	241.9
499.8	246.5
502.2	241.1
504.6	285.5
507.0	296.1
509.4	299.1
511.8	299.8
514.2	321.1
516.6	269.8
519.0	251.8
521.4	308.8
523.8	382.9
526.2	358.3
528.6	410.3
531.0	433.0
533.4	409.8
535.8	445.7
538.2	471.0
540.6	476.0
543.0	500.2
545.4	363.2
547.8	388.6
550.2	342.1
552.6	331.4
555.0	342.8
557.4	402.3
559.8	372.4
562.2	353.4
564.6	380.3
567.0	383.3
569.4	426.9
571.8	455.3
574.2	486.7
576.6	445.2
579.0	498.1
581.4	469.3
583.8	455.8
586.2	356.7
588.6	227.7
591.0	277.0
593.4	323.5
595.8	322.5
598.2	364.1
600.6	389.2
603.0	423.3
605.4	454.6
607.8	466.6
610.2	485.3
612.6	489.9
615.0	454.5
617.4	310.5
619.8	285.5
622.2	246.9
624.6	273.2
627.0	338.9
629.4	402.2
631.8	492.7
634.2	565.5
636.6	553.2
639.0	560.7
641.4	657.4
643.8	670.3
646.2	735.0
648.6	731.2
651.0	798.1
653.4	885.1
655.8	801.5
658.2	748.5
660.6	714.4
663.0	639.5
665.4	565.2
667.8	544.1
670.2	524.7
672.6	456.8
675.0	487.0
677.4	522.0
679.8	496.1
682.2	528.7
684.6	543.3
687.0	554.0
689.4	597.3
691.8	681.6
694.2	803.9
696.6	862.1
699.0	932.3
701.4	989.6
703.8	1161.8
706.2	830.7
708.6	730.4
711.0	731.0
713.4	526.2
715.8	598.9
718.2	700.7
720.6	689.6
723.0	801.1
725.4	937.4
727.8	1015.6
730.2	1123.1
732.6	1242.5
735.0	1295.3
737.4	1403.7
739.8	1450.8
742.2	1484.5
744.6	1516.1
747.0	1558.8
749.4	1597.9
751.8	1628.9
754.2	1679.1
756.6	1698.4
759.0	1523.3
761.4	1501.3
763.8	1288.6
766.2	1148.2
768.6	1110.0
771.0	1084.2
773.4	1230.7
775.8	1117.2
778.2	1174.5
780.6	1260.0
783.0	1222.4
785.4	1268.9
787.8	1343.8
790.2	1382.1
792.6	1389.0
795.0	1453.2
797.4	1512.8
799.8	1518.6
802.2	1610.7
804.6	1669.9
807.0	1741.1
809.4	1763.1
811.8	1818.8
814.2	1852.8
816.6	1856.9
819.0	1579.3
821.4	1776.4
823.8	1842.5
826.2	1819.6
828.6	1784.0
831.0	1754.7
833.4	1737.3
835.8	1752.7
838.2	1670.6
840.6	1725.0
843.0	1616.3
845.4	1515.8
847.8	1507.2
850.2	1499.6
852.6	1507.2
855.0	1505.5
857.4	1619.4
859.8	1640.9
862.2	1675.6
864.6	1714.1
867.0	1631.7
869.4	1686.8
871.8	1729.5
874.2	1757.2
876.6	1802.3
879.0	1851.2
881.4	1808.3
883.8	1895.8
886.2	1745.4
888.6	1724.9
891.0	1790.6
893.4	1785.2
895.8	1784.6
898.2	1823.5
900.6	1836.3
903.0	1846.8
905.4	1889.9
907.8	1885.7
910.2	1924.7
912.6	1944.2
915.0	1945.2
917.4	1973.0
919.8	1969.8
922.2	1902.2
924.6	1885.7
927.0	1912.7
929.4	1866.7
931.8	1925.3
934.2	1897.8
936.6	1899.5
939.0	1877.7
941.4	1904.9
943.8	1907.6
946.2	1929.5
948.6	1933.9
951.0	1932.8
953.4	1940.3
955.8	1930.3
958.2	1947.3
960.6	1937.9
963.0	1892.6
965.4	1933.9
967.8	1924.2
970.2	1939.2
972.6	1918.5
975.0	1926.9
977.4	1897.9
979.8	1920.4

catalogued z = 0.00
